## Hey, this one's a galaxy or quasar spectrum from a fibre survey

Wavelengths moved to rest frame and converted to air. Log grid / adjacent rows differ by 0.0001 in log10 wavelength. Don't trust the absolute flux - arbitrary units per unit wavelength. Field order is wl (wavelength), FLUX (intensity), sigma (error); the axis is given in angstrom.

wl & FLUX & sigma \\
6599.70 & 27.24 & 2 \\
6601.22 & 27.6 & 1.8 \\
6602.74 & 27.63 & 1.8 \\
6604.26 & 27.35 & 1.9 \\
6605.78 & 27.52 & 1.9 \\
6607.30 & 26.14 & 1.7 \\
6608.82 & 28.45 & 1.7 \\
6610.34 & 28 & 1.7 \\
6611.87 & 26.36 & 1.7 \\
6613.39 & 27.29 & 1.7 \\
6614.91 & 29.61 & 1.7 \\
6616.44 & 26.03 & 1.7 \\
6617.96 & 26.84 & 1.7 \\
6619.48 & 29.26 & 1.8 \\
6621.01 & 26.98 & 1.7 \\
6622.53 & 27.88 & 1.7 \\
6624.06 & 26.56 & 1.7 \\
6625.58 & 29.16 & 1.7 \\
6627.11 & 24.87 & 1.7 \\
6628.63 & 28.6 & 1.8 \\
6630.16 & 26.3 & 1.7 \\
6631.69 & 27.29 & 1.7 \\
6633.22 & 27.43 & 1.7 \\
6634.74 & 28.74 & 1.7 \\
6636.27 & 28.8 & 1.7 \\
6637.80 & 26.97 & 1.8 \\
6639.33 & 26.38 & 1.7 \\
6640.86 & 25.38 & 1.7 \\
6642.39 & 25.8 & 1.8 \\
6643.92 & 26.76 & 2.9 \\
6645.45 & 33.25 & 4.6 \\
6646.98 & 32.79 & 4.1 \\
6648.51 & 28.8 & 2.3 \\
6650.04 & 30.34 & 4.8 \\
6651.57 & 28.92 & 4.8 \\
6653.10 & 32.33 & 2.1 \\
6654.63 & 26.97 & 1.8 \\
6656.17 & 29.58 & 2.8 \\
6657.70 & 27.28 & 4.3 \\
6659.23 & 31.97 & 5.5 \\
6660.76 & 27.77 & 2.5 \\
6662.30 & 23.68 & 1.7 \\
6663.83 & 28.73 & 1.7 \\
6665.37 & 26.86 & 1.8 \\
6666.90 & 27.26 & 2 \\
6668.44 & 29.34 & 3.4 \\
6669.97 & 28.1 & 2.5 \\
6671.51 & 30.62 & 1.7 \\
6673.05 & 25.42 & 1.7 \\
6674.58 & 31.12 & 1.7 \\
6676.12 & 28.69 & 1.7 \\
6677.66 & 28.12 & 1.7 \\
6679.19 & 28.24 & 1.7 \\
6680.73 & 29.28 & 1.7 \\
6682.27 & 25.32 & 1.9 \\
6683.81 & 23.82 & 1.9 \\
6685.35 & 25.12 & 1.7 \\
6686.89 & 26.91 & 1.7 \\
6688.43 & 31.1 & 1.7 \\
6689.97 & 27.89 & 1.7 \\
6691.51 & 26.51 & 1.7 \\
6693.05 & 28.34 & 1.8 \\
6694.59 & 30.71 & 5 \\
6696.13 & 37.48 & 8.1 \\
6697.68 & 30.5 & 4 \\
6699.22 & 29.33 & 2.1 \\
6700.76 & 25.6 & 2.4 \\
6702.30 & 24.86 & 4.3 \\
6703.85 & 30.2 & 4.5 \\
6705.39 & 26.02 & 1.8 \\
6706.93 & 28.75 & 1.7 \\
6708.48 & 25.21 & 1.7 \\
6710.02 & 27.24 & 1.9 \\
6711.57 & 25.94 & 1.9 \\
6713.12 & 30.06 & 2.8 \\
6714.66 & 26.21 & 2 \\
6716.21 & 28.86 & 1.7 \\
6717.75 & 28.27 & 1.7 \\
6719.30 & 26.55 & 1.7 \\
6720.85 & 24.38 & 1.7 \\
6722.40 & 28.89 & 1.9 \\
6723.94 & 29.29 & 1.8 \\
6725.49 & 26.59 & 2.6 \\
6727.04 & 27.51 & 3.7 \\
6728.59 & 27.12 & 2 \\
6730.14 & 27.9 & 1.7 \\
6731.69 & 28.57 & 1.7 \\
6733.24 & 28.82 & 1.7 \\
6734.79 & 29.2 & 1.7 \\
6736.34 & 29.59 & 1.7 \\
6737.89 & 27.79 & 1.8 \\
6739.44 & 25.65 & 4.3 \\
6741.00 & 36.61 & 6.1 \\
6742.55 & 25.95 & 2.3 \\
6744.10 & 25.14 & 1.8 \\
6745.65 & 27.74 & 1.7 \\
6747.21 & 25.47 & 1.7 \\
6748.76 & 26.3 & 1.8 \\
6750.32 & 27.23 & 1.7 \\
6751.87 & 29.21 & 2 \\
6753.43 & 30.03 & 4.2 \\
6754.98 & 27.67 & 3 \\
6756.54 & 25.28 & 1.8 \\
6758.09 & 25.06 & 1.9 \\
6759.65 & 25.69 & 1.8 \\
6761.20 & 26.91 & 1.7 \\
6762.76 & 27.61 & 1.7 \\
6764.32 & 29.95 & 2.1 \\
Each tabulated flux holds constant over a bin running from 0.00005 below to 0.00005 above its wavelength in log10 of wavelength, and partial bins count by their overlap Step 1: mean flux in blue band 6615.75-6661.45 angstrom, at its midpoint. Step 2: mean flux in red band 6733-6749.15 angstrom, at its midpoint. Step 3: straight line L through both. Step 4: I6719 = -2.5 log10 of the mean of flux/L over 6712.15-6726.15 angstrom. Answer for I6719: 0.02 mag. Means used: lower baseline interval 28.2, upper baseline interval 28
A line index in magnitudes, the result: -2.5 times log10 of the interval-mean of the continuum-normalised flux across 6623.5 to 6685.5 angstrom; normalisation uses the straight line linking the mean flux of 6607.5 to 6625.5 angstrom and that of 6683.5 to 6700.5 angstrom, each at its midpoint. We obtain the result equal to 0.01 mag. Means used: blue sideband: 27.6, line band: 28.1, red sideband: 28.9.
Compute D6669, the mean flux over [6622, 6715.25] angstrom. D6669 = 28.1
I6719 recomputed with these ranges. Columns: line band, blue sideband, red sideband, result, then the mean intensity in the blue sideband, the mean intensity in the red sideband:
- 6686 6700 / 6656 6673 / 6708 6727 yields -0.08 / 28.1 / 27.3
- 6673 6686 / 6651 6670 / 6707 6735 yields 0.03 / 28.4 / 27.6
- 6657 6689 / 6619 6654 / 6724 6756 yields 0.01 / 28.2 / 28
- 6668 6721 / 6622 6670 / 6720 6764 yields -0.01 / 28.2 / 27.6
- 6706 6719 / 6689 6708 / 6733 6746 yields 0.05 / 28.8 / 28.5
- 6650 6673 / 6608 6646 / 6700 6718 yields -0.04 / 27.5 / 27.2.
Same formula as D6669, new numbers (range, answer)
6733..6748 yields 28.2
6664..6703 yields 28.3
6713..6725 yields 27.7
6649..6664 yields 28.8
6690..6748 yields 28.1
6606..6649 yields 27.7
